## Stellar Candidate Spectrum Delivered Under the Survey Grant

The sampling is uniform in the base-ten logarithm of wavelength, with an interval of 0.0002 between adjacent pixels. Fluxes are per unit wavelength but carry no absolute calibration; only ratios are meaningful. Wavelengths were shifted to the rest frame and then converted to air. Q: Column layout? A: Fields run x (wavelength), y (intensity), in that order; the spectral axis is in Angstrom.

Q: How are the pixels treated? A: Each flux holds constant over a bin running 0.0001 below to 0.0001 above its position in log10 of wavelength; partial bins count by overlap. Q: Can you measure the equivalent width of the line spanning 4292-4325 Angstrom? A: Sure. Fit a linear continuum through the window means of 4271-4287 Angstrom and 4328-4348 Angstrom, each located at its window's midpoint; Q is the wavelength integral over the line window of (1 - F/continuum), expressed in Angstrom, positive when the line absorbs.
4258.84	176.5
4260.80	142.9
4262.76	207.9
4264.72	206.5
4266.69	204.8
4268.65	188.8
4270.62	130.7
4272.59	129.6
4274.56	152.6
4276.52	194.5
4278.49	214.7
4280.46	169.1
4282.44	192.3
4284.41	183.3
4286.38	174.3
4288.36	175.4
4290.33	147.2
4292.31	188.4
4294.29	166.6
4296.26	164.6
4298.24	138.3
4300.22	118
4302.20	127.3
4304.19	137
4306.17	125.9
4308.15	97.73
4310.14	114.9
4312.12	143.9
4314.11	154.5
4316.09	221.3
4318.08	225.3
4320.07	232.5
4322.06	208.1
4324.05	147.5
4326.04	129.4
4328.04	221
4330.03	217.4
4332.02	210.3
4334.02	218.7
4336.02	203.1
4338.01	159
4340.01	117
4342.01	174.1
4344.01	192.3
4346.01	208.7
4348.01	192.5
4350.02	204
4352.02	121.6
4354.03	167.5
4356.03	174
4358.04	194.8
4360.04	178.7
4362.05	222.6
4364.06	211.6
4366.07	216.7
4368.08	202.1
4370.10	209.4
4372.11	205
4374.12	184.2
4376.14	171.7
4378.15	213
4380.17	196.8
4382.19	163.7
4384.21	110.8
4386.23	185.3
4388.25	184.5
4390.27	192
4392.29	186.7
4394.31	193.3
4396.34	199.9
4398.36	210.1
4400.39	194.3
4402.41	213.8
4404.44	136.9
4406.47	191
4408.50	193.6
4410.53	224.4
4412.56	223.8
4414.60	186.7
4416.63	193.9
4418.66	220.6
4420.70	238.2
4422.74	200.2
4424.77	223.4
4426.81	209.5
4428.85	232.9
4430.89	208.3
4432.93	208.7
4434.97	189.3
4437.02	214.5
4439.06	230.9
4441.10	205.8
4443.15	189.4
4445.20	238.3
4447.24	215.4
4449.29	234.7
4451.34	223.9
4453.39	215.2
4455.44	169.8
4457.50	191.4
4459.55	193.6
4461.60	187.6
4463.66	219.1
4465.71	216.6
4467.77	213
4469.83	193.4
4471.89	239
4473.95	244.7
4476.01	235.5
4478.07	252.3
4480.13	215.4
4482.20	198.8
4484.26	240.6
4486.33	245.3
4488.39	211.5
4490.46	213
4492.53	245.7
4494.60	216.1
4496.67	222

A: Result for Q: 4.3 Angstrom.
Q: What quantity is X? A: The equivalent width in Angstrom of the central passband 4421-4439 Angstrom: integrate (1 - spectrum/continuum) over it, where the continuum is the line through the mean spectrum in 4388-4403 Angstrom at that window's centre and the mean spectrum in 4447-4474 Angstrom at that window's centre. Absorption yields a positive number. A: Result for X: -0.8 Angstrom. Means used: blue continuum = 197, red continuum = 210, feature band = 213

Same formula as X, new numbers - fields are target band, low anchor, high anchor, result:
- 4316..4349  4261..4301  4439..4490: -1.4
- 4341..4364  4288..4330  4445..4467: -1.3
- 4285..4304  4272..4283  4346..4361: 2.3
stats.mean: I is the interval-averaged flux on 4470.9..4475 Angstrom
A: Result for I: 242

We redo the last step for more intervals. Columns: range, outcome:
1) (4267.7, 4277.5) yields 159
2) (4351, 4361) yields 167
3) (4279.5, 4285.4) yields 182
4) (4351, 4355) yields 145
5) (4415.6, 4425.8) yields 215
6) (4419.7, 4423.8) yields 219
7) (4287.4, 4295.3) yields 170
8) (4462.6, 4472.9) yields 216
